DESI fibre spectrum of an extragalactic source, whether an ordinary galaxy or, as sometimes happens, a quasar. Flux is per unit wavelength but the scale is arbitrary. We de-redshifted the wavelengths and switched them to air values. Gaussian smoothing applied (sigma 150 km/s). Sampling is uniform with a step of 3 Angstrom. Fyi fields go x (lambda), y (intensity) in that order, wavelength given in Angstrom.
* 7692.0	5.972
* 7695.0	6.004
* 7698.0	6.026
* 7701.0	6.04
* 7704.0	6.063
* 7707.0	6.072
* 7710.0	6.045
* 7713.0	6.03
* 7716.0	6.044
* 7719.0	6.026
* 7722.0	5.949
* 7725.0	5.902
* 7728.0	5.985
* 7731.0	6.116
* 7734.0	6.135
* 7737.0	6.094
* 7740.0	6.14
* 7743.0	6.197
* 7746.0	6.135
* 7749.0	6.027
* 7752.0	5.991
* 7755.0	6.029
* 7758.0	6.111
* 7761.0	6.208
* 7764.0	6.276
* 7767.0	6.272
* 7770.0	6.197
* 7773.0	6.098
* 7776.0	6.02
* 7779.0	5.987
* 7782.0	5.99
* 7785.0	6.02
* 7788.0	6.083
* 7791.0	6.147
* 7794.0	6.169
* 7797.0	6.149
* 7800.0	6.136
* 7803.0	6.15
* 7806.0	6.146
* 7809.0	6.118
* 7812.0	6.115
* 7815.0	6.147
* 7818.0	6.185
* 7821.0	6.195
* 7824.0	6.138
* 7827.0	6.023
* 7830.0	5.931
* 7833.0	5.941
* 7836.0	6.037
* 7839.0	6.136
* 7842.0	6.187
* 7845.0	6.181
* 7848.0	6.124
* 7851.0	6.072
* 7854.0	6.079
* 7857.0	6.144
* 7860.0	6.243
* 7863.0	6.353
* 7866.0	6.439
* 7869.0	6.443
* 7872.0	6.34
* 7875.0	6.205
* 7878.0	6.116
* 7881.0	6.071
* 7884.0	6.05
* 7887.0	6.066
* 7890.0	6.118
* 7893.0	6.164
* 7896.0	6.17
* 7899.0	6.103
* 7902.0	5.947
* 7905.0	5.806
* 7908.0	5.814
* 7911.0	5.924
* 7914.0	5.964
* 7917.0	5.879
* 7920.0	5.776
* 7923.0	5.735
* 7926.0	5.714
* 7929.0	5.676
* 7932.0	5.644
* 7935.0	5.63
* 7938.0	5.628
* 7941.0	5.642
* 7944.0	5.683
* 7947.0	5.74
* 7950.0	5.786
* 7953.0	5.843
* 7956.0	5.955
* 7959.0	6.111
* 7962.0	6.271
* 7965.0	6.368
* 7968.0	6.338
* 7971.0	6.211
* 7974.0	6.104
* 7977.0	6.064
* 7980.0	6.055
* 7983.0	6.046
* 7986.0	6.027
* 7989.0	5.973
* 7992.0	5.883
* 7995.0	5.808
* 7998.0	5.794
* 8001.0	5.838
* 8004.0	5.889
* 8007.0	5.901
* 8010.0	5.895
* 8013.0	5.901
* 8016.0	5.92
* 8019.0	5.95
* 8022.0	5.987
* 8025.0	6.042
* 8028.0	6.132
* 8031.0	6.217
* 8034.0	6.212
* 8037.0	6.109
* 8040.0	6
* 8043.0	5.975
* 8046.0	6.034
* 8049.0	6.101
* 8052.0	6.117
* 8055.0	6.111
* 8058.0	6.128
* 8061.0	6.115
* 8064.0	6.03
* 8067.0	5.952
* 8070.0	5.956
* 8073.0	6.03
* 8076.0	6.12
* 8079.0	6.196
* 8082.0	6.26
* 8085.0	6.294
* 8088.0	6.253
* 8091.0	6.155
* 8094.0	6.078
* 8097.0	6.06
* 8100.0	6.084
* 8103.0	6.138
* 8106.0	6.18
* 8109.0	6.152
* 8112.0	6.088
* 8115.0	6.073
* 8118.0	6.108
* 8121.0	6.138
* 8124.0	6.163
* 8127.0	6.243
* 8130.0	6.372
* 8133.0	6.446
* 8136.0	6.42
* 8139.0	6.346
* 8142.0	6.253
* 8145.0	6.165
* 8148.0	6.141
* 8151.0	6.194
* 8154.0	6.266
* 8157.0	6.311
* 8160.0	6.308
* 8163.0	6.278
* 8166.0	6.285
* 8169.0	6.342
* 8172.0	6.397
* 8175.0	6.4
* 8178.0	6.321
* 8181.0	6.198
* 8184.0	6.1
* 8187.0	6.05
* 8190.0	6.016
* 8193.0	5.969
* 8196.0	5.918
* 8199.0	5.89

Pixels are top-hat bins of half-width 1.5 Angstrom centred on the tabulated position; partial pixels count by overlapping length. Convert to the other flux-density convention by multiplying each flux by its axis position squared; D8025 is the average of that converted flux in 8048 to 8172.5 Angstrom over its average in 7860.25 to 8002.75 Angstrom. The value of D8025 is 1.08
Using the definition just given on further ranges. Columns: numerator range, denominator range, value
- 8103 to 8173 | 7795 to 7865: 1.10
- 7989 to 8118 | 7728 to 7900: 1.05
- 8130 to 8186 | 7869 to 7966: 1.12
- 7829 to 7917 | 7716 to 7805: 1.03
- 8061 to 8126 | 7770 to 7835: 1.08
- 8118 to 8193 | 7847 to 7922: 1.10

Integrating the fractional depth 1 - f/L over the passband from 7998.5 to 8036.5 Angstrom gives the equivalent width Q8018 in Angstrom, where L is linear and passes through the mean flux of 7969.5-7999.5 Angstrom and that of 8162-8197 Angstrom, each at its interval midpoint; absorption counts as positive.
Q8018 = 0.3 Angstrom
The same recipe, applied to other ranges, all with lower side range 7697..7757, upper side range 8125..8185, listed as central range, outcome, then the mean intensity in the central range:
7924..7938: 1.14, 5.66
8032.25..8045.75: 0.33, 6.07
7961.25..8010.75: 1.36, 6.03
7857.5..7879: -0.60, 6.3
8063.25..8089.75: 0.52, 6.12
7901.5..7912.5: 0.51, 5.87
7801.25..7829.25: -0.13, 6.13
